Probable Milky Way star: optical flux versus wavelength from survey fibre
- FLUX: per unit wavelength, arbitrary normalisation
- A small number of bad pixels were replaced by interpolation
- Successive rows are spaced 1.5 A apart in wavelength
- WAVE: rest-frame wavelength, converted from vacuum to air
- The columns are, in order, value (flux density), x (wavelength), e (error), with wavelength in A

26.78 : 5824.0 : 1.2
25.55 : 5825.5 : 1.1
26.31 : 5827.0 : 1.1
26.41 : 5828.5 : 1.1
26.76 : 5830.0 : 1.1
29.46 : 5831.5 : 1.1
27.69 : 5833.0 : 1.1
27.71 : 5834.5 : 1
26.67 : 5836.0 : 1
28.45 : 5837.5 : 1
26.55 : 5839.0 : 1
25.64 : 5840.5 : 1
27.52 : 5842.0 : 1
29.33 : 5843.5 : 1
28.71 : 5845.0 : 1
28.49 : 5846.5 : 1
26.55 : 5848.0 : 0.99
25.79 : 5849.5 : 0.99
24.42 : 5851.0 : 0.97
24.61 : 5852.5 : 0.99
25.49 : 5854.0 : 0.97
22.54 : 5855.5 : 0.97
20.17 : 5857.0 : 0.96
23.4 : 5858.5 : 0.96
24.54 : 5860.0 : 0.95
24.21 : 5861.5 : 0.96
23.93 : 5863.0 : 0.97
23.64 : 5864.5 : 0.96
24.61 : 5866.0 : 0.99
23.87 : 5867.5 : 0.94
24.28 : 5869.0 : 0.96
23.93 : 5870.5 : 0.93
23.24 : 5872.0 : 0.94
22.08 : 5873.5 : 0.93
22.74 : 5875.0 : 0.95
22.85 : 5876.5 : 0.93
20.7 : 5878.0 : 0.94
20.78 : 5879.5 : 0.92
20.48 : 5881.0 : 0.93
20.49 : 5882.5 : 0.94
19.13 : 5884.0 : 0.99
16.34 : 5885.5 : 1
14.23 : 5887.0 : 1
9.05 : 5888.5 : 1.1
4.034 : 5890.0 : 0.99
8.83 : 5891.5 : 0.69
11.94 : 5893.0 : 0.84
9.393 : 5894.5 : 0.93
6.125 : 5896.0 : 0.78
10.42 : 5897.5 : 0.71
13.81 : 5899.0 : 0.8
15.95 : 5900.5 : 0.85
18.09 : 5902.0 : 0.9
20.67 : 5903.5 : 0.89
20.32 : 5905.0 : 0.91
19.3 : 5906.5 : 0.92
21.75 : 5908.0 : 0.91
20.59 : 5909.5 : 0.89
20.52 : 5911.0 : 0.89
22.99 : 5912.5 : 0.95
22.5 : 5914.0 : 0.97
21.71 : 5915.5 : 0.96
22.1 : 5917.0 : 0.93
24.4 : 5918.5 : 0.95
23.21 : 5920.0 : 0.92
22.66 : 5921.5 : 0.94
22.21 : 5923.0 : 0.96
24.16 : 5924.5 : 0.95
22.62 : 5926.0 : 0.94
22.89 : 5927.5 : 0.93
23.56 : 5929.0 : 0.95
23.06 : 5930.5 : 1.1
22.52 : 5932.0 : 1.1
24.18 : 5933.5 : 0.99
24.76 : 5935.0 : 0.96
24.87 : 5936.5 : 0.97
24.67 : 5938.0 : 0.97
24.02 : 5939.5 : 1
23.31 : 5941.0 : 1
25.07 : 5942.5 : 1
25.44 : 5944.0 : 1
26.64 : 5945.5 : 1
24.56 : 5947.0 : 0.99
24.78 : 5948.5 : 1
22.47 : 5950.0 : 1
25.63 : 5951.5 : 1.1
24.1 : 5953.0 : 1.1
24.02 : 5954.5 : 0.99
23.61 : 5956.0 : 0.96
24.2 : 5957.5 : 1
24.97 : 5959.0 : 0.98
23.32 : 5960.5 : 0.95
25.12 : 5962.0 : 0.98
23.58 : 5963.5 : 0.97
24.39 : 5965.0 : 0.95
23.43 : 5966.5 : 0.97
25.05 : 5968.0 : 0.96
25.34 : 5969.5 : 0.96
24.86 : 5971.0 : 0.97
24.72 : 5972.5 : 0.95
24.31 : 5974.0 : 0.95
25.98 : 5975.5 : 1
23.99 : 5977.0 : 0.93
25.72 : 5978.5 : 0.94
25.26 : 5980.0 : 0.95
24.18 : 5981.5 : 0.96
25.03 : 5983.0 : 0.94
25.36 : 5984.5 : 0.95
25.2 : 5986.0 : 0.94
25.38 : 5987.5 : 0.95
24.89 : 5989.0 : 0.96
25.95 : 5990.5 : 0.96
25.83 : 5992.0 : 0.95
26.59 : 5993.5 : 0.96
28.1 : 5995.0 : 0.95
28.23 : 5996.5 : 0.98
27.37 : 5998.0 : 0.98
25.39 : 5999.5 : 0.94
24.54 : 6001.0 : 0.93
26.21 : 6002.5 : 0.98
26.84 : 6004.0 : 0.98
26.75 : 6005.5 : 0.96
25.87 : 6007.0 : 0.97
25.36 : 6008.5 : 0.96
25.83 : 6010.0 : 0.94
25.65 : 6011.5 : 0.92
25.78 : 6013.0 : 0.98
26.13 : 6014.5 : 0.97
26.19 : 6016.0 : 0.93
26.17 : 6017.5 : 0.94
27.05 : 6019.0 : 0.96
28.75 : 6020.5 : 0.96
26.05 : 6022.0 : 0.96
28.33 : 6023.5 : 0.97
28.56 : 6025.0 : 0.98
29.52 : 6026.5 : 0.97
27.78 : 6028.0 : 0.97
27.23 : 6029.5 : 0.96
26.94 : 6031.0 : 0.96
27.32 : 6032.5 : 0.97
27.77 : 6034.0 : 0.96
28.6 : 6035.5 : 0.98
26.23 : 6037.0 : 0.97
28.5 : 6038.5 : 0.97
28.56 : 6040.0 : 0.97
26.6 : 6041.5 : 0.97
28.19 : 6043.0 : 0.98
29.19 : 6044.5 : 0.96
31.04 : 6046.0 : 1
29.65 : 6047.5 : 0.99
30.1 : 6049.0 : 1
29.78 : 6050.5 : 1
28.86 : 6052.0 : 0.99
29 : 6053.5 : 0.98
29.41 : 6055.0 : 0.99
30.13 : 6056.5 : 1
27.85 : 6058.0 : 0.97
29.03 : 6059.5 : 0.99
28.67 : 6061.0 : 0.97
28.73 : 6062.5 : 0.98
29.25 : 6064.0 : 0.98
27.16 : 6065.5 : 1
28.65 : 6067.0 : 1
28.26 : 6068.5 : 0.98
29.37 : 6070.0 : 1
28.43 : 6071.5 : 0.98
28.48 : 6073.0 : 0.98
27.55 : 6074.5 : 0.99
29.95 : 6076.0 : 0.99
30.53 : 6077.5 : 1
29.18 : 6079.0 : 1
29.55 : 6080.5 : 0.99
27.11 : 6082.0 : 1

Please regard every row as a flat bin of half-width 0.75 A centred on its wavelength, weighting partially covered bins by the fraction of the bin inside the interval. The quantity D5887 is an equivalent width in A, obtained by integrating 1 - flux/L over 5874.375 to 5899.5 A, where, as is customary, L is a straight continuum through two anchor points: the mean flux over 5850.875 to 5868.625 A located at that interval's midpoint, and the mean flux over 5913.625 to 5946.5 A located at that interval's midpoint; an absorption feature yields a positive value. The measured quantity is 9.5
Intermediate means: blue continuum 23.8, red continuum 23.7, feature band 14.8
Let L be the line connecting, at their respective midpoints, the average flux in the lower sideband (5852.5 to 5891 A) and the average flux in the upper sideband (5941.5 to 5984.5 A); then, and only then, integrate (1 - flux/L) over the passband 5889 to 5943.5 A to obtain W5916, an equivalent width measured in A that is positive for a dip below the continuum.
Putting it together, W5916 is 7.3 A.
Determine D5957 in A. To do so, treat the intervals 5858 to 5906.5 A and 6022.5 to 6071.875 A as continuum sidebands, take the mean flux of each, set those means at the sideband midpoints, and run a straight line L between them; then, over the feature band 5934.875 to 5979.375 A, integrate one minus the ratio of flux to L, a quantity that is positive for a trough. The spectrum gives -3.1 A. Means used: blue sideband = 18.4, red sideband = 28.6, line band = 24.6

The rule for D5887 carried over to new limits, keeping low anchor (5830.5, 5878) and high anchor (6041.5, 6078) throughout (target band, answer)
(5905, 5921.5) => 2.8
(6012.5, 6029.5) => 0.6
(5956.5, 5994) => 3.5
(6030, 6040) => 0.3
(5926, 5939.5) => 1.5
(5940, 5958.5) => 1.7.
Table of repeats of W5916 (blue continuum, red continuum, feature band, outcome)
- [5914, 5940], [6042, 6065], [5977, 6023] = 1.2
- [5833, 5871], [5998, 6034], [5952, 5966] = 1.1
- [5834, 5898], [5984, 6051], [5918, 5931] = 0.2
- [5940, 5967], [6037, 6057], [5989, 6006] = 0.1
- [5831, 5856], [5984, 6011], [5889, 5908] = 9.3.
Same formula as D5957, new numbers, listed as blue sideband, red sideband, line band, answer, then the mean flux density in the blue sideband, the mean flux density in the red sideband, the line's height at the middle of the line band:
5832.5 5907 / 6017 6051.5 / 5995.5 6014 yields 0.5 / 21.1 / 28.2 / 26.9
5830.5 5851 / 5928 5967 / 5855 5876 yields 2.6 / 27.5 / 24.2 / 26.7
